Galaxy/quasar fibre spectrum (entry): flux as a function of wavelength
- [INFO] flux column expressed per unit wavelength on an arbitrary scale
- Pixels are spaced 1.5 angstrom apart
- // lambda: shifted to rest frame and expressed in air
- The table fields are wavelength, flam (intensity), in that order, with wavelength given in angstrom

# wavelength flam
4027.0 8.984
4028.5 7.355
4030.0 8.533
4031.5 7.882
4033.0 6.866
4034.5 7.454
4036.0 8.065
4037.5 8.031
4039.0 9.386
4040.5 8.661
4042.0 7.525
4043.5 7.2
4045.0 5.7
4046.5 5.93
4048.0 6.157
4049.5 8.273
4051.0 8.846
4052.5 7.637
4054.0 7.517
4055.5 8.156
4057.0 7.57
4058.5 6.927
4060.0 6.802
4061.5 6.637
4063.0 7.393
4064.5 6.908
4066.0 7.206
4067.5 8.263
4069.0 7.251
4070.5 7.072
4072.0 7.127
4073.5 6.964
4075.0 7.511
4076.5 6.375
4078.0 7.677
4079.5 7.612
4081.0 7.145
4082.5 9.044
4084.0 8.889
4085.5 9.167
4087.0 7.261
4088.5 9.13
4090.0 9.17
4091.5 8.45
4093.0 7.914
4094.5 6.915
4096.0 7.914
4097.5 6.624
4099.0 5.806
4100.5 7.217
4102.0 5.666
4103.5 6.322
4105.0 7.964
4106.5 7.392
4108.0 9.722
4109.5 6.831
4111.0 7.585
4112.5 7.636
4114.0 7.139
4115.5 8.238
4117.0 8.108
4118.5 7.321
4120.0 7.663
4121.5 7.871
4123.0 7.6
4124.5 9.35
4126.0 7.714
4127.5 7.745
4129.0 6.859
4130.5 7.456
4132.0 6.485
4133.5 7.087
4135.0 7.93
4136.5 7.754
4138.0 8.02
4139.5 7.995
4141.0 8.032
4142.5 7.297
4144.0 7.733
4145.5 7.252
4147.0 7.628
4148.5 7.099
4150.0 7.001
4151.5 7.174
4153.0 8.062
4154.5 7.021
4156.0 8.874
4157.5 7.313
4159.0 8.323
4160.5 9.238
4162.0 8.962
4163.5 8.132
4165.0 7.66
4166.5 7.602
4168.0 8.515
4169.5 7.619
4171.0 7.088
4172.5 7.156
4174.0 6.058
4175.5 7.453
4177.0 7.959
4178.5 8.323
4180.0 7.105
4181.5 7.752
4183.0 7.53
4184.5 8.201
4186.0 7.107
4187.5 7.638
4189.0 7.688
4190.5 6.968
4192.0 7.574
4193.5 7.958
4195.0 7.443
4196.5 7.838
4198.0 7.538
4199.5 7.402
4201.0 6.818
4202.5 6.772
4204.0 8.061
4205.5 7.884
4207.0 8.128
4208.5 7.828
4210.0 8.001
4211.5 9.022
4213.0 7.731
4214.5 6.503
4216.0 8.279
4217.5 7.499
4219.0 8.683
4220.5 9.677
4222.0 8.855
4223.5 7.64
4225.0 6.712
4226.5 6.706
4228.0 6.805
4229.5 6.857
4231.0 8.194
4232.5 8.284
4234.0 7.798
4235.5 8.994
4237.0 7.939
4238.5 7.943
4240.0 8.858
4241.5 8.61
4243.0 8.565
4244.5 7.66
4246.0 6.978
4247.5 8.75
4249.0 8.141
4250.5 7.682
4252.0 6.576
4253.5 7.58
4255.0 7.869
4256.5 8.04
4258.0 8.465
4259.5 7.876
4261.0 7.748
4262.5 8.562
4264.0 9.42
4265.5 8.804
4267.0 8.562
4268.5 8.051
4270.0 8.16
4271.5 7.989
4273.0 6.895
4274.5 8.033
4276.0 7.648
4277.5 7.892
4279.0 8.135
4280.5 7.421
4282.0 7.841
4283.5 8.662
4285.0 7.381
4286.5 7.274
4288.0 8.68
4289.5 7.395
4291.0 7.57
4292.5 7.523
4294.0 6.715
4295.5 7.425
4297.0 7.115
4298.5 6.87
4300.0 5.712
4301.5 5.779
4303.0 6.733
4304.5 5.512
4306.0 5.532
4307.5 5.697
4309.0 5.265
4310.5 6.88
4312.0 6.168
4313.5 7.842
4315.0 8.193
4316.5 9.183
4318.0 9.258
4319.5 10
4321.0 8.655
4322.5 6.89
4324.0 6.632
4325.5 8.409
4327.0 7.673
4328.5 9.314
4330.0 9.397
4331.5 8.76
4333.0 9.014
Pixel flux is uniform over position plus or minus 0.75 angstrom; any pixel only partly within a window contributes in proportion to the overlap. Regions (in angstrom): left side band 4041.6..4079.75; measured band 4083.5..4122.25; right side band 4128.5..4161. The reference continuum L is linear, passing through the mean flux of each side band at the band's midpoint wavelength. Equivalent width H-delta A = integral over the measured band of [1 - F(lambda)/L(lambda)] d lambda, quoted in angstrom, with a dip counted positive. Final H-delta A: -1.4 angstrom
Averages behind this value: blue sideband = 7.23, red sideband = 7.61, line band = 7.68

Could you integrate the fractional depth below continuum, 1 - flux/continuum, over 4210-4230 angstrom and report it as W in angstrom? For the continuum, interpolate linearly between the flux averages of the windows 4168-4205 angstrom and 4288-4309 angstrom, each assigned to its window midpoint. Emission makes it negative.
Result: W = -1.6 angstrom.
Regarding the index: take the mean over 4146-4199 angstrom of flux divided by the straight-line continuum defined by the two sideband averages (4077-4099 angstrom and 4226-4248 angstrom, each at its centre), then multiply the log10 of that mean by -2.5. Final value 0.039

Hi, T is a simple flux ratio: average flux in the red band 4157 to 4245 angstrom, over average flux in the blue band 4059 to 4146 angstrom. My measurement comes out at 1.0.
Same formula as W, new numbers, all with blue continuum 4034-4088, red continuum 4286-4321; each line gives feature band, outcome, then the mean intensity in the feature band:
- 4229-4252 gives -2.5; 8.05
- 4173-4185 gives -0.3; 7.53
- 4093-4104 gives 1.1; 6.73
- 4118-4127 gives -0.6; 7.93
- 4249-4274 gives -2.7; 8.02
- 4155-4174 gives -1.4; 7.95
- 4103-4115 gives -0.2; 7.61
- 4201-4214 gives -0.9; 7.84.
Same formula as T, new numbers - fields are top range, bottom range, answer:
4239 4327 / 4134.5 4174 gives 0.99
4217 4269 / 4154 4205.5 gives 1.05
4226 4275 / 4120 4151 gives 1.05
